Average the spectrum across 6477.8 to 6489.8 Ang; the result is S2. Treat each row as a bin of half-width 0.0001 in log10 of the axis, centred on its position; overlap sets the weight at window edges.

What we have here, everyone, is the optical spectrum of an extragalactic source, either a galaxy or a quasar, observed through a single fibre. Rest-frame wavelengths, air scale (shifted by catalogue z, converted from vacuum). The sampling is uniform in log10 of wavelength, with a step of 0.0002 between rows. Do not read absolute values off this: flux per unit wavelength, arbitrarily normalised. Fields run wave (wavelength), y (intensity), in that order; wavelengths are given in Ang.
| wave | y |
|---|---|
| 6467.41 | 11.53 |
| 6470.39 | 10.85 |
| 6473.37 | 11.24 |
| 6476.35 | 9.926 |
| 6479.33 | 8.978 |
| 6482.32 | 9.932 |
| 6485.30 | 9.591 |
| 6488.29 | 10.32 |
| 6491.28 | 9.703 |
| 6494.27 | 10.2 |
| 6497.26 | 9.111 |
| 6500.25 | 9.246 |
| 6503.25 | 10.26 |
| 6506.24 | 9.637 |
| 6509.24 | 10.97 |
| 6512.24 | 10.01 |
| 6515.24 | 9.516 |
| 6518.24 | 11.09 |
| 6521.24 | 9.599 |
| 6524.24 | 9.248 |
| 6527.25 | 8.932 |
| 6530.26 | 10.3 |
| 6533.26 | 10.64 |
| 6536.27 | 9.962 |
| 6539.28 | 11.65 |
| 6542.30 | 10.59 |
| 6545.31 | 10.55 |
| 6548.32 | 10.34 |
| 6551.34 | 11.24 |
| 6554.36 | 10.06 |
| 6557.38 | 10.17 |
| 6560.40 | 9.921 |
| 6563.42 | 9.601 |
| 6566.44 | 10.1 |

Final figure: 9.71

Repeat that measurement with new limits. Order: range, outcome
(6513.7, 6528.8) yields 9.68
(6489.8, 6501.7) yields 9.57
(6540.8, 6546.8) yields 10.6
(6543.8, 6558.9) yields 10.5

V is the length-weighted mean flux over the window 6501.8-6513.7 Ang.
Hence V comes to 10.2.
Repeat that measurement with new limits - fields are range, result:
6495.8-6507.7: 9.57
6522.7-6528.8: 9.1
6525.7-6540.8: 10.3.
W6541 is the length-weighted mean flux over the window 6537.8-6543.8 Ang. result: 11.1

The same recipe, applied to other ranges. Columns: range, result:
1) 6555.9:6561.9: 10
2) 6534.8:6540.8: 10.8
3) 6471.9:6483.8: 10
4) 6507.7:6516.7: 10.2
